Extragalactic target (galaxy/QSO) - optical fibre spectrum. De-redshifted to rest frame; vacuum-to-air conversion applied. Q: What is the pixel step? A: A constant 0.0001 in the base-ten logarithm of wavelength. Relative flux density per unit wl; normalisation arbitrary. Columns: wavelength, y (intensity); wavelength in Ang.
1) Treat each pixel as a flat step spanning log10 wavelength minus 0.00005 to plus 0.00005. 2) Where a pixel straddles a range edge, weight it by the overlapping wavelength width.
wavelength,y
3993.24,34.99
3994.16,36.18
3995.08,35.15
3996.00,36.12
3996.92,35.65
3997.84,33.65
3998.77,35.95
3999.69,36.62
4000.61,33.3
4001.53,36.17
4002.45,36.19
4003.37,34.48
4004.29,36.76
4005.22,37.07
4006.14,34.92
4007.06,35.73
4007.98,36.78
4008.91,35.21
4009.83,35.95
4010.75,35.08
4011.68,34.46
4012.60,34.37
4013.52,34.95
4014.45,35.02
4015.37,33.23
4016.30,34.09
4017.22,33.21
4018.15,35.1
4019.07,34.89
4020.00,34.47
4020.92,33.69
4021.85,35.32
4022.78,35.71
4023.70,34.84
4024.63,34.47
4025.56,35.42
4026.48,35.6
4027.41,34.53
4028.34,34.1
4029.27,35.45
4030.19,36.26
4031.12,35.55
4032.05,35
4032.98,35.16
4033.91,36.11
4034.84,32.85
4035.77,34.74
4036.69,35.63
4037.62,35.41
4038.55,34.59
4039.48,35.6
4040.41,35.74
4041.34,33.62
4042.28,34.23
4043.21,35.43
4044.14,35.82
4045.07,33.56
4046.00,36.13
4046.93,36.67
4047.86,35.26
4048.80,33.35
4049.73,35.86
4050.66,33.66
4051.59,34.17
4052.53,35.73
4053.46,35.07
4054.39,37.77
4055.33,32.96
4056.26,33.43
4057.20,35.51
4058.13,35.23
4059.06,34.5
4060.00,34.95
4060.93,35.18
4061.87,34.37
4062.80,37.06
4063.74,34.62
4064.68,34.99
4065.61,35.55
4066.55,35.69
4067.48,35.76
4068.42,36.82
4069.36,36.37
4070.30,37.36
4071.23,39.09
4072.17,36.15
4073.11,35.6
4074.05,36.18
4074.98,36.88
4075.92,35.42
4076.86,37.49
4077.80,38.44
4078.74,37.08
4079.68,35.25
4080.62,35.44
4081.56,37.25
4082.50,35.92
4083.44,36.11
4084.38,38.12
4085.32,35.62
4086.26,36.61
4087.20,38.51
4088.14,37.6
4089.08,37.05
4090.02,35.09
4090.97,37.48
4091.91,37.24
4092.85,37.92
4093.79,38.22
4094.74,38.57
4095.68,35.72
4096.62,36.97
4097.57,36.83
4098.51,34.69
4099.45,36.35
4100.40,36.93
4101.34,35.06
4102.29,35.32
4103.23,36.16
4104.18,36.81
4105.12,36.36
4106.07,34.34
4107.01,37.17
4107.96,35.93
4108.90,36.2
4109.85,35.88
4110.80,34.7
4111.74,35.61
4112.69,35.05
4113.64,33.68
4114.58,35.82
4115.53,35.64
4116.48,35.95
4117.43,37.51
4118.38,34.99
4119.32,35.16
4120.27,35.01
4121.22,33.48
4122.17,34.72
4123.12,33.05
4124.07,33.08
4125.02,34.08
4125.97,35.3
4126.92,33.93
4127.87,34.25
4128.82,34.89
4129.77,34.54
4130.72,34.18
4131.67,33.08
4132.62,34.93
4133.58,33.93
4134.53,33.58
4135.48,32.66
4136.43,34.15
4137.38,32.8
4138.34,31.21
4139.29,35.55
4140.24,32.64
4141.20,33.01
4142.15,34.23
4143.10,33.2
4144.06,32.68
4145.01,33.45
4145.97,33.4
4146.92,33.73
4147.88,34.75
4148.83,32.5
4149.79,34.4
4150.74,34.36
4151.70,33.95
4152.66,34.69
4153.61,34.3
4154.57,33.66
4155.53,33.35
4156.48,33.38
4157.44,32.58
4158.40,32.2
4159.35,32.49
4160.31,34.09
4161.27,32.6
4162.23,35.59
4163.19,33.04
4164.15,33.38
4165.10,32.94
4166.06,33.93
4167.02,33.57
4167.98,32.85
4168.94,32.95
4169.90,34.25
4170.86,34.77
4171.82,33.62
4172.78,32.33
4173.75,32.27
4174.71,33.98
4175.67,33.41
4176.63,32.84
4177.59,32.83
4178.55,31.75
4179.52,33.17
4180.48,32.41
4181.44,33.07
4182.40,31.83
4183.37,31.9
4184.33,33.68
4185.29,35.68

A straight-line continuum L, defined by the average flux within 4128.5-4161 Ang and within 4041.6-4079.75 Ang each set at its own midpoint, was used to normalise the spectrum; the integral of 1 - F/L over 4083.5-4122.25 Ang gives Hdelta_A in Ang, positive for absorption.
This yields -1.74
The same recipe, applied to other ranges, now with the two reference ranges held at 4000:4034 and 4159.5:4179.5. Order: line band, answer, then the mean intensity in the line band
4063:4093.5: -2.0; 36.6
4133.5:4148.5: 0.1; 33.4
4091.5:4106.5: -1.0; 36.5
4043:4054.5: -0.2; 35.2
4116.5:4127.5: -0.2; 34.6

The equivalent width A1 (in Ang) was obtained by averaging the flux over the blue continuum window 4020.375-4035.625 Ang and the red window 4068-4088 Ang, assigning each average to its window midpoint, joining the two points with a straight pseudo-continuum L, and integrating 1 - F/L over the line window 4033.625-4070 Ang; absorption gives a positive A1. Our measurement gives 0.71 Ang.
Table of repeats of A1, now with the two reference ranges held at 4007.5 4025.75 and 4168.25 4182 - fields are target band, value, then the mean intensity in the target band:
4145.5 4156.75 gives -0.2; 33.9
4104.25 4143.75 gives -1.0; 34.5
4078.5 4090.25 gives -0.9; 36.6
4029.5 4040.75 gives -0.2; 35.2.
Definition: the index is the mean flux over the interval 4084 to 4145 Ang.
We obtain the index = 35.2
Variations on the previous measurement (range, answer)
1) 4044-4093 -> 36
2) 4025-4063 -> 35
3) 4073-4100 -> 36.8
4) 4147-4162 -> 33.6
